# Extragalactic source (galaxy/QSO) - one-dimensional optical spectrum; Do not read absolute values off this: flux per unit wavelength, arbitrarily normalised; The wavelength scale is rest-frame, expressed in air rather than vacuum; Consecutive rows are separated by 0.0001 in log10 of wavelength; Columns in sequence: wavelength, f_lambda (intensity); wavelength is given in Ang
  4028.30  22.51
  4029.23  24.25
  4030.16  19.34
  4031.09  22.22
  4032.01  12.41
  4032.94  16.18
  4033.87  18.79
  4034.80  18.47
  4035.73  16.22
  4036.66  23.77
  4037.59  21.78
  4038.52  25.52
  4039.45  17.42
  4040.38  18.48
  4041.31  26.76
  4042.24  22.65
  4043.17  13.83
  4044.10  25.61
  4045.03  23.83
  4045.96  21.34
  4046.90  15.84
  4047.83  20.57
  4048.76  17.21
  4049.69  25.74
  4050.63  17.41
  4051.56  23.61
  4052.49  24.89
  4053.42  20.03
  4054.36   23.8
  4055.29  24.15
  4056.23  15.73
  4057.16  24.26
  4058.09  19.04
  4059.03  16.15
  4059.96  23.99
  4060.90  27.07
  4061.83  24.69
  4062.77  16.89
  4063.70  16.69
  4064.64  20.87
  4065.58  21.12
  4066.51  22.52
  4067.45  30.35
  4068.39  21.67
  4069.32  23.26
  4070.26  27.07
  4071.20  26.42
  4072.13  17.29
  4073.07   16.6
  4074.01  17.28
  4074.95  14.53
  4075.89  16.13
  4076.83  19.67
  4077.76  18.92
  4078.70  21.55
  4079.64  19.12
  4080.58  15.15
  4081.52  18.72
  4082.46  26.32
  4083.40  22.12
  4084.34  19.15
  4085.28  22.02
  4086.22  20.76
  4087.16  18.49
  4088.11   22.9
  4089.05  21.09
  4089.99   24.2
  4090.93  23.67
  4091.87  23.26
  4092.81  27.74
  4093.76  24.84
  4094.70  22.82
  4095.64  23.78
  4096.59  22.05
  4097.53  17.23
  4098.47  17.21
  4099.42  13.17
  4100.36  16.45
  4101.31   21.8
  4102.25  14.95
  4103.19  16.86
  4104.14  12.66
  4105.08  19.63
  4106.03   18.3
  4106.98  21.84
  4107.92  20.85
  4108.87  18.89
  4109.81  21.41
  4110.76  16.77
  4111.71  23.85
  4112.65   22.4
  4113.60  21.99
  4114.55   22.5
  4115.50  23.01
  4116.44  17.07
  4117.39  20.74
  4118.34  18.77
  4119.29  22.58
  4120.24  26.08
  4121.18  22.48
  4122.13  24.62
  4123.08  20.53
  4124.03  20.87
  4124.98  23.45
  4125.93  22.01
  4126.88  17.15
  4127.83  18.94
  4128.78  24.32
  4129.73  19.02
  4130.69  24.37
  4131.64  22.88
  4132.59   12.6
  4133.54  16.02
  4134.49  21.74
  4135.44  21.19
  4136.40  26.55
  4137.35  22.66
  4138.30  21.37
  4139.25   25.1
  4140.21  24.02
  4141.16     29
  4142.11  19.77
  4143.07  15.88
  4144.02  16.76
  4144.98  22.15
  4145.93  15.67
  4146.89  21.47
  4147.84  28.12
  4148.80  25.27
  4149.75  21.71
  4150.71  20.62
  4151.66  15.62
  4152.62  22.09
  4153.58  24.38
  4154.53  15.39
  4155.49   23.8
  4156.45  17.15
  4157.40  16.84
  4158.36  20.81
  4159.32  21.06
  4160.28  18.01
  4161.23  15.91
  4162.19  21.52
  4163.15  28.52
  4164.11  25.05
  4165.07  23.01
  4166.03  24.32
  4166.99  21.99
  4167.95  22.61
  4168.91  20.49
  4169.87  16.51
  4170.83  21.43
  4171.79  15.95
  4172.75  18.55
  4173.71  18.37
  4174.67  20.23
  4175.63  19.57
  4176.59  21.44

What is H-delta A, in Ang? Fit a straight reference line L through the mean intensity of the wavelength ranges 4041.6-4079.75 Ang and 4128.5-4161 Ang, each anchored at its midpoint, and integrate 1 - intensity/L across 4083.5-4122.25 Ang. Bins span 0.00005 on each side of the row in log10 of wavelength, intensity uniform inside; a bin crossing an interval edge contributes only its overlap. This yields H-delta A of 0.4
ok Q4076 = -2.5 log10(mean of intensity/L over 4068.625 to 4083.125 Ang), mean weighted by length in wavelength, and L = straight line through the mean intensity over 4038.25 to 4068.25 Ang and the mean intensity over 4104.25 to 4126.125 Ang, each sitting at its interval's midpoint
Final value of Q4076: 0.08 mag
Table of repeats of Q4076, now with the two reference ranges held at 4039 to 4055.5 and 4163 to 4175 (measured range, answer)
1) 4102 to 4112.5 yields 0.122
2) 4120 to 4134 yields 0.011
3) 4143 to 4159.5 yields 0.041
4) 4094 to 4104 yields 0.143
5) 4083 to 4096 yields -0.070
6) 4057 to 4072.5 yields -0.054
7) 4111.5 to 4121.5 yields -0.037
